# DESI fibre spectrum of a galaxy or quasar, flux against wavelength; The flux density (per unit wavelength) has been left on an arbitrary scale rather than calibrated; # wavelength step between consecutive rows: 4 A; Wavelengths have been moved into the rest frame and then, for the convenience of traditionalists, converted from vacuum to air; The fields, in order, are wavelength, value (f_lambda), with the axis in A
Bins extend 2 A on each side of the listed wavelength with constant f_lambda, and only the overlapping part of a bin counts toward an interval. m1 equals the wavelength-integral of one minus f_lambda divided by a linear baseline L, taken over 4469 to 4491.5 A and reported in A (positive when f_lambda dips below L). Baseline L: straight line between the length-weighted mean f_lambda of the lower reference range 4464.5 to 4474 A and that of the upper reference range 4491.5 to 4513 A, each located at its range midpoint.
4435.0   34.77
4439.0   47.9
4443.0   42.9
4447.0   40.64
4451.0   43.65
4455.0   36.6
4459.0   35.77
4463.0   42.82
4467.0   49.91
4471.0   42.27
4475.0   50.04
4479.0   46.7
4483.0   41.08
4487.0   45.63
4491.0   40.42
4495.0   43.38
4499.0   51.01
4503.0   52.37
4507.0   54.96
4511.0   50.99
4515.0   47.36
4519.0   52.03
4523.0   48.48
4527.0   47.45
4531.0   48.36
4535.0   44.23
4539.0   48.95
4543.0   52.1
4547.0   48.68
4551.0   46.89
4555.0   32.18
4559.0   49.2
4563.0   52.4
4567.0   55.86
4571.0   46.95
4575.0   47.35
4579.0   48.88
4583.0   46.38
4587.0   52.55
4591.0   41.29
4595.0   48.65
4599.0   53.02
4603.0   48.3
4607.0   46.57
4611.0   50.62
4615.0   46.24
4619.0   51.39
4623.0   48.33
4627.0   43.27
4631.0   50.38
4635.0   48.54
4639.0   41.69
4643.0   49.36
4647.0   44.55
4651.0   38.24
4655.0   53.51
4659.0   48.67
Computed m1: 1.4 A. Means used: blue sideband 46.3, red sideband 49.8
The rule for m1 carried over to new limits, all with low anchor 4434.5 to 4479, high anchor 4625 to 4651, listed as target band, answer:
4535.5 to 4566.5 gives -2.2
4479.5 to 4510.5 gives -2.6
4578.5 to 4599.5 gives -1.5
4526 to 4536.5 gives -0.6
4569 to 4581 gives -0.8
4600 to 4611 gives -0.8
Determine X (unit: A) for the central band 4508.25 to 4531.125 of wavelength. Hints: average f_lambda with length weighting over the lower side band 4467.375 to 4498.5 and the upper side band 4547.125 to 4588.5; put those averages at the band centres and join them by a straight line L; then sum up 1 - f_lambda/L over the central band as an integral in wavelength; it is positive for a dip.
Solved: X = -1.6 A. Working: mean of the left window 44.8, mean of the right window 47.8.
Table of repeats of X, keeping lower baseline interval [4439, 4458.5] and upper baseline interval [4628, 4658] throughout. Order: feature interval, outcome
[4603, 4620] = -1.0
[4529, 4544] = -1.5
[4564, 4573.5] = -1.4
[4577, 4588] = -1.0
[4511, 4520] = -1.4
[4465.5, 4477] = -1.5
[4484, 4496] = -0.2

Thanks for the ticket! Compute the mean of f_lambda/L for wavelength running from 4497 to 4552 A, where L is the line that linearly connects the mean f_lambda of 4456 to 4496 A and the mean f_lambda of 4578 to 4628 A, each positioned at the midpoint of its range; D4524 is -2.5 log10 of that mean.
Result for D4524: -0.10 mag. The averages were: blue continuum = 43.6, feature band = 49.6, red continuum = 48.2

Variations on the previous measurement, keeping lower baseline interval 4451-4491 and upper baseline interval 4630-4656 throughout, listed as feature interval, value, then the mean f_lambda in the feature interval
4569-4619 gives -0.07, 48.2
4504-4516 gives -0.17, 51.5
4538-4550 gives -0.12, 49.7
